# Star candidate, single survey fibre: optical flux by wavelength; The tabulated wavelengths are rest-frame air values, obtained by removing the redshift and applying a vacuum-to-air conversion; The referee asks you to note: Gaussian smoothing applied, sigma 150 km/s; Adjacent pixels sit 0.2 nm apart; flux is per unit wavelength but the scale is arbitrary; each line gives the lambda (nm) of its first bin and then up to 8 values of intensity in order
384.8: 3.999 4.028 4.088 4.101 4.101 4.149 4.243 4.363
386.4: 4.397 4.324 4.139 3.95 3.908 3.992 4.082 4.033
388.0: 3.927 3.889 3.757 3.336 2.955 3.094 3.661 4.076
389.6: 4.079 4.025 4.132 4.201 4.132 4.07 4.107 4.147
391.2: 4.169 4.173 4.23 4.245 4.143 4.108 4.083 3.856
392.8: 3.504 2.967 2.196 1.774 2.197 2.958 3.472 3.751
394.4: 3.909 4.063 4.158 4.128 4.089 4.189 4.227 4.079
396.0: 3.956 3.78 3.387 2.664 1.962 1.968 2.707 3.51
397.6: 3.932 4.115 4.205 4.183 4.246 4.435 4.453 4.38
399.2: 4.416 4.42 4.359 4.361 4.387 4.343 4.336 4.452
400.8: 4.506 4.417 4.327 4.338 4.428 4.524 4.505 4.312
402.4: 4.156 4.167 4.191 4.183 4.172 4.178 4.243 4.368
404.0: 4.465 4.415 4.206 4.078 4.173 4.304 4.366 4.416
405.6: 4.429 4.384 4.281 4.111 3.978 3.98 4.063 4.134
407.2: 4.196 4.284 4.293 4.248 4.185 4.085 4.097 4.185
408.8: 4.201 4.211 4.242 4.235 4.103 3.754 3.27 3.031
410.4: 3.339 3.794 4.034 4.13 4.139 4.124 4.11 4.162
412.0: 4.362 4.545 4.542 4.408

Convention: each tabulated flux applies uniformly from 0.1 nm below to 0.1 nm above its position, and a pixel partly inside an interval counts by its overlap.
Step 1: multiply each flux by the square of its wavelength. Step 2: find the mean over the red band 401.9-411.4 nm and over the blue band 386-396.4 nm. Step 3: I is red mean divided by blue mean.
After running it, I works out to 1.17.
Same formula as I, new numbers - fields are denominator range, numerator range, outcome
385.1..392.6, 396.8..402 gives 1.08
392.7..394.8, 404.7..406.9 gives 1.43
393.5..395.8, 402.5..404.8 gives 1.18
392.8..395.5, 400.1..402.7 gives 1.34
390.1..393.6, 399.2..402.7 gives 1.23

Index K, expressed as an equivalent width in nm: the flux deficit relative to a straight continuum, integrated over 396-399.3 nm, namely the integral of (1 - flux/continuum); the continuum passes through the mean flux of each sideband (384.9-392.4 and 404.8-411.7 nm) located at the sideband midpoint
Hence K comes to 0.32 nm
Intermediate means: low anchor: 4.02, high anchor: 4.08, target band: 3.66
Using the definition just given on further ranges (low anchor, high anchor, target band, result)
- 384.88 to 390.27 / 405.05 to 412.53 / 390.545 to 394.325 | 0.39 nm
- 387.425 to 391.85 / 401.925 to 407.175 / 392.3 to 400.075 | 0.75 nm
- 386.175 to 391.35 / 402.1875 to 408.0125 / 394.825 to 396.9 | 0.21 nm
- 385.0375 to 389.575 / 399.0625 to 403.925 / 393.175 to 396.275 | 0.42 nm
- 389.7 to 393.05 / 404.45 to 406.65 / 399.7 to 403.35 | -0.14 nm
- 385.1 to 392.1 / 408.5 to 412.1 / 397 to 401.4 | -0.19 nm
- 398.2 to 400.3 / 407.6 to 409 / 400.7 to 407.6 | -0.01 nm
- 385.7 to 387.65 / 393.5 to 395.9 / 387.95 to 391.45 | 0.11 nm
